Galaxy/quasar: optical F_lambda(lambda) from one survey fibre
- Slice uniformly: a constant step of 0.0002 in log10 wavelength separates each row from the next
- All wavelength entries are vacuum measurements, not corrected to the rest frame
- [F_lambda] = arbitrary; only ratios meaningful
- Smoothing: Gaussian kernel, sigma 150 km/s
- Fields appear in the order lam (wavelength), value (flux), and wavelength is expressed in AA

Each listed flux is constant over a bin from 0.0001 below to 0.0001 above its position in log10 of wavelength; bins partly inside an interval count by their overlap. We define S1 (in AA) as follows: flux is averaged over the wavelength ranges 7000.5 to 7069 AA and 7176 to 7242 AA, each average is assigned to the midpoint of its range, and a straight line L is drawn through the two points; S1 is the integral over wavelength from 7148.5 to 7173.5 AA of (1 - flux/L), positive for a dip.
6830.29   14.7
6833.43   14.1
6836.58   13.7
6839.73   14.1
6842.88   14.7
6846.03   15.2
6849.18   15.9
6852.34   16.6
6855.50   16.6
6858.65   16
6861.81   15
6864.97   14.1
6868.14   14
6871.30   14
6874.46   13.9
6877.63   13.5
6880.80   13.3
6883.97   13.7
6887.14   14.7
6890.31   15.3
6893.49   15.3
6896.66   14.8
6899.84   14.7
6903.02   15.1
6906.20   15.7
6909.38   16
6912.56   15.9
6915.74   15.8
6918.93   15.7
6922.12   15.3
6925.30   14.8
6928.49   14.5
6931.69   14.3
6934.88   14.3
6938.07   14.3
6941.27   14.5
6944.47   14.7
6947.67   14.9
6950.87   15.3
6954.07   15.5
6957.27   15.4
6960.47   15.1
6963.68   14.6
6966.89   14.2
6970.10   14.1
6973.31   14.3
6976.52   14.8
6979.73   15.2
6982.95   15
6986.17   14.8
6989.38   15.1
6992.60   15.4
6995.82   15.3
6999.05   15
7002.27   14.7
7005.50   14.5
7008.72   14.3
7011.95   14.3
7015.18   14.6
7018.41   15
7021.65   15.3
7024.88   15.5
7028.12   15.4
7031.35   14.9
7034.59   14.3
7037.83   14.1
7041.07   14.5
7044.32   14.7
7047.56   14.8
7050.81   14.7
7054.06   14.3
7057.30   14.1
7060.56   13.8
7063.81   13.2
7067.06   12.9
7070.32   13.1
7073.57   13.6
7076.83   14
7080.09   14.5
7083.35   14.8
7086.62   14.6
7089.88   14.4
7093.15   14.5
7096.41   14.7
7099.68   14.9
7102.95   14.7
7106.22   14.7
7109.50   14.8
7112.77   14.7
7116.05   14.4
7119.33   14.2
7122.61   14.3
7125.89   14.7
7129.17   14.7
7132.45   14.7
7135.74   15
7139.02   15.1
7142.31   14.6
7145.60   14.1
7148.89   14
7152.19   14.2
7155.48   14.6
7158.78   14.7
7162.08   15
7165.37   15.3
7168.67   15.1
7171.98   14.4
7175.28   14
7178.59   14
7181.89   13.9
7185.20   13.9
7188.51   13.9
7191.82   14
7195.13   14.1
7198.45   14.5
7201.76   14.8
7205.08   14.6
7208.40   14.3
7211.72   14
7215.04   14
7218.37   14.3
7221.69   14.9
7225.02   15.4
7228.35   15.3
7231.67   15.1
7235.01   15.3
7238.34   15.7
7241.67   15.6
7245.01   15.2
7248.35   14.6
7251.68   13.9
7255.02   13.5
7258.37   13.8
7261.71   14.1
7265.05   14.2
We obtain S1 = -0.3 AA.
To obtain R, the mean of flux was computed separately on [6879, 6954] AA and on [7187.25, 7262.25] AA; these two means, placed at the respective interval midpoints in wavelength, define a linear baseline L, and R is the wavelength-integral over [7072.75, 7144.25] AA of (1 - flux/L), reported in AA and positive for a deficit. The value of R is 0.6 AA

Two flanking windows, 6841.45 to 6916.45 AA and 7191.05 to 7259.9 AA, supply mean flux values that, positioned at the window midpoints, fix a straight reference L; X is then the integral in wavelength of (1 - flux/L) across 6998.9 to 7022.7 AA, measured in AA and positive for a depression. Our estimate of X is 0.3 AA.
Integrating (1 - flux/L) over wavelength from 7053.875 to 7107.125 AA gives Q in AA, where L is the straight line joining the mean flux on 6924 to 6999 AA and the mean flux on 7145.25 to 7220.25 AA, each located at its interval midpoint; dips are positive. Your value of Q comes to 1.5 AA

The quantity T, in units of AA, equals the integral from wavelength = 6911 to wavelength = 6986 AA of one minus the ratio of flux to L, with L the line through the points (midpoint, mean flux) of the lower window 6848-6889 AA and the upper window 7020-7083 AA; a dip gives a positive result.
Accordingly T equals -1.8 AA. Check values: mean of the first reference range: 14.7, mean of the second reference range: 14.3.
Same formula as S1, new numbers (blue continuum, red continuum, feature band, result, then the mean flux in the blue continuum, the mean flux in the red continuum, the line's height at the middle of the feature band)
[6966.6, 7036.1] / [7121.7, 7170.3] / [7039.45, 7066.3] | 1.0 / 14.8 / 14.7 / 14.8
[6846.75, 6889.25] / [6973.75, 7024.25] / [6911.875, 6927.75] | -0.7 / 14.7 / 14.9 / 14.8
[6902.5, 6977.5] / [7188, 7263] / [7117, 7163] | 0.4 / 15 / 14.6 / 14.7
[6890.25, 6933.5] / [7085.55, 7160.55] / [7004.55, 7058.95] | 0.7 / 15.2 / 14.6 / 14.9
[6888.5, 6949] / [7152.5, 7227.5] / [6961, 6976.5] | 0.5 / 15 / 14.4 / 14.9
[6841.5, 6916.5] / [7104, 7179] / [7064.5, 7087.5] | 1.3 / 15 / 14.6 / 14.7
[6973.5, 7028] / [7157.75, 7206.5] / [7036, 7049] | 0.3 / 14.9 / 14.4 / 14.8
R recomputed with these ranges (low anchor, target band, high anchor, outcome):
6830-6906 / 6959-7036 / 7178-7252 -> -0.7 AA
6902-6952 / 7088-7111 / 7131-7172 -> 0.2 AA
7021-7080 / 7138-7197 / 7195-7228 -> 0.4 AA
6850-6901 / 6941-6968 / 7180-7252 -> -0.4 AA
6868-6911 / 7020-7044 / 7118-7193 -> -0.5 AA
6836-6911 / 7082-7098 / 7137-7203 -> -0.1 AA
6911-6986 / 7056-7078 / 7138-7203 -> 1.7 AA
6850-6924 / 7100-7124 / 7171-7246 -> 0.2 AA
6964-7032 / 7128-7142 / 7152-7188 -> -0.3 AA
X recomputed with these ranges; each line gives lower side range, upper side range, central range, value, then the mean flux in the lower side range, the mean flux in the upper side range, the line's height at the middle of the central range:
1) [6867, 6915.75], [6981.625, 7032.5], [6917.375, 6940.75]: 0.1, 14.7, 14.9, 14.8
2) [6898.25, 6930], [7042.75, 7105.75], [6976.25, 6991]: -0.1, 15.4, 14.2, 14.9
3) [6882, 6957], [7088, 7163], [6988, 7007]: -0.2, 15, 14.6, 14.8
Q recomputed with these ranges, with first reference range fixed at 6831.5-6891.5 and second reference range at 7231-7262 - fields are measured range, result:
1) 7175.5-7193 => 0.9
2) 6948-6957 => -0.4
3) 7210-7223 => 0.4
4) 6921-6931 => -0.1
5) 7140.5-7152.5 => 0.4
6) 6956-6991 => -0.3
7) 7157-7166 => -0.2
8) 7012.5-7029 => -0.5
